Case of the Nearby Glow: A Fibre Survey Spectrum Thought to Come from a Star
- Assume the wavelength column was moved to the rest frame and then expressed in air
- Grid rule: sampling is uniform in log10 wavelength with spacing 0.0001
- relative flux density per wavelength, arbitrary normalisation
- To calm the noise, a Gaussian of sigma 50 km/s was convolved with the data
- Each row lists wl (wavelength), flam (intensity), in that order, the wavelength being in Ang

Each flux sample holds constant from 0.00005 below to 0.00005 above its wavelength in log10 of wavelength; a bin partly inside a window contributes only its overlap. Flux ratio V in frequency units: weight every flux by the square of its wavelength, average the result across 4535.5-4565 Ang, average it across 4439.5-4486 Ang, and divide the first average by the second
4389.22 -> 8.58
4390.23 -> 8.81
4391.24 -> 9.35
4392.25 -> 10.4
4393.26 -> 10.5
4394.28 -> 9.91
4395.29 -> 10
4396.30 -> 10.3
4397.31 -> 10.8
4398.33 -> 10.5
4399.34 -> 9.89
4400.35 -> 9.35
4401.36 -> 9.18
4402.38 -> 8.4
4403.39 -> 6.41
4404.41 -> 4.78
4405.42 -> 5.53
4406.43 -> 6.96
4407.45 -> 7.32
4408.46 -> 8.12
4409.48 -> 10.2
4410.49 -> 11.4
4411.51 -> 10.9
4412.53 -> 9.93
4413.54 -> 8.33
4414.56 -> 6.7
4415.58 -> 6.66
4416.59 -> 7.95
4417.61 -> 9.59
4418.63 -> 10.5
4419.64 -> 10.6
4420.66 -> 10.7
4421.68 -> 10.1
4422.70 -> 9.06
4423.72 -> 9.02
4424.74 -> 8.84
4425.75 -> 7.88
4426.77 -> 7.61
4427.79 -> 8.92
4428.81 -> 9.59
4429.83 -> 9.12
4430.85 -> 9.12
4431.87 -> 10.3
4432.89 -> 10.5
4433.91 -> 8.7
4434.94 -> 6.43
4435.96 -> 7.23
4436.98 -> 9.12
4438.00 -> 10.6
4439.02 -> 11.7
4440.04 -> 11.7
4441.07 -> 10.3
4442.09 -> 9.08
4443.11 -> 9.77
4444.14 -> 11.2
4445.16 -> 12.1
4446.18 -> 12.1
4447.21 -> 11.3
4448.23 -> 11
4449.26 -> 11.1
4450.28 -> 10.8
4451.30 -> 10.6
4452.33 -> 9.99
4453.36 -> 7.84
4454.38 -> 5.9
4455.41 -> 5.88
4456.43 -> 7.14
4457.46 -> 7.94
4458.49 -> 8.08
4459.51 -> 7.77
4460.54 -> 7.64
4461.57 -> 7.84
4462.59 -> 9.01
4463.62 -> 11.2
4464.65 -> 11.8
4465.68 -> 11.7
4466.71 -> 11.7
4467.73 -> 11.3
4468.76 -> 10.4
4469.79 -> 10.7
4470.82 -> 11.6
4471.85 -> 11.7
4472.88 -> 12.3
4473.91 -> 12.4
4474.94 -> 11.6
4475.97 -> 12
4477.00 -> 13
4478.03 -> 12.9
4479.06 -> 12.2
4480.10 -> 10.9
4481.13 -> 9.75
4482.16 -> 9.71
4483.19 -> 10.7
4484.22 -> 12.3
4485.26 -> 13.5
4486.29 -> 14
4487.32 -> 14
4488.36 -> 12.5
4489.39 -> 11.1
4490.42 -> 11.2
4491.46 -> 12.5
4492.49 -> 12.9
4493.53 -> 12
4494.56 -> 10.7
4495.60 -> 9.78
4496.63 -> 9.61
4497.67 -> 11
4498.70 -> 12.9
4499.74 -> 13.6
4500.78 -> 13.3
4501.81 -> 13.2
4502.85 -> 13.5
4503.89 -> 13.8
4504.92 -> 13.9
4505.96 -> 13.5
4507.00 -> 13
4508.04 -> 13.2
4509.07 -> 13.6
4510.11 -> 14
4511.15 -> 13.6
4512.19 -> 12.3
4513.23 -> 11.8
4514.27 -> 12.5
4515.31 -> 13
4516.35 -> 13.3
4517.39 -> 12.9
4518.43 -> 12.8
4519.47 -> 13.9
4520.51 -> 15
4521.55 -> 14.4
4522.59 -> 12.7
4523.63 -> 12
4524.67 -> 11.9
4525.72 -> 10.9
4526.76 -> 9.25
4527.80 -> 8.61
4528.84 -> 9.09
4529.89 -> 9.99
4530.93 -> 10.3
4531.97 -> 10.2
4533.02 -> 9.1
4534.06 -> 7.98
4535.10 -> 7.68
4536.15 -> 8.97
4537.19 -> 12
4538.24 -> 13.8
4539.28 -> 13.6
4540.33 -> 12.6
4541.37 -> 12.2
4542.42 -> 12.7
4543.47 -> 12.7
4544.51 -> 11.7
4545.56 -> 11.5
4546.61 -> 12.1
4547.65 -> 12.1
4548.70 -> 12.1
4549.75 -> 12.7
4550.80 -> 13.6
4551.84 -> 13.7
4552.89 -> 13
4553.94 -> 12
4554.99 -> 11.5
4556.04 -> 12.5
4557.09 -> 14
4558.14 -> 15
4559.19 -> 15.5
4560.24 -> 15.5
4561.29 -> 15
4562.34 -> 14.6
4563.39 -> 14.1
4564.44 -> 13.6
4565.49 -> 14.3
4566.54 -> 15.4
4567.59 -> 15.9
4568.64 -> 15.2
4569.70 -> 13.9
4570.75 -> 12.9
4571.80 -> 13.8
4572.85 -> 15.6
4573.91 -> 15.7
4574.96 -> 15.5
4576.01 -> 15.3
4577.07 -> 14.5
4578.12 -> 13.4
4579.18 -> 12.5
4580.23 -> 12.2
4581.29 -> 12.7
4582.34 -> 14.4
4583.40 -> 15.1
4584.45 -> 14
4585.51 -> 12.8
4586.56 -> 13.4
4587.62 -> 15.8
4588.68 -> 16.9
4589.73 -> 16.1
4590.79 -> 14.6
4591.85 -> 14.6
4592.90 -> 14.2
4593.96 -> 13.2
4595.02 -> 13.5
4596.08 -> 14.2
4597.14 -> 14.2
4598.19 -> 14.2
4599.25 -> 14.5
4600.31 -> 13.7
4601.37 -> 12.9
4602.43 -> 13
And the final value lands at 1.29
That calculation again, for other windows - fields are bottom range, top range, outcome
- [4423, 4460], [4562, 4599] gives 1.63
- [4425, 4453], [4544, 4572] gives 1.45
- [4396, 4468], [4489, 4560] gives 1.37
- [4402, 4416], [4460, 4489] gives 1.48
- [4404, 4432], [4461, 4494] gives 1.36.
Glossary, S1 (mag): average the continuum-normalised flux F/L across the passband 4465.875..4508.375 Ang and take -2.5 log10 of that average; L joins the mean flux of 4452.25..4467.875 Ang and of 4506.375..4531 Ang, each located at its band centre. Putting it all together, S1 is -0.16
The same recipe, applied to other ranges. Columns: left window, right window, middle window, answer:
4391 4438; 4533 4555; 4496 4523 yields -0.18 mag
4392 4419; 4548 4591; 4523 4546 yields 0.20 mag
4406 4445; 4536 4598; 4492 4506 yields -0.07 mag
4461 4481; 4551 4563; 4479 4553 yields 0.05 mag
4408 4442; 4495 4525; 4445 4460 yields 0.13 mag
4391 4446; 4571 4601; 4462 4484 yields -0.05 mag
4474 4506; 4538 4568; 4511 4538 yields 0.13 mag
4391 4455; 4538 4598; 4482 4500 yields -0.04 mag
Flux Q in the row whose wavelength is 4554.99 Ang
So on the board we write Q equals 11.5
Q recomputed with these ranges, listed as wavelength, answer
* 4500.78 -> 13.3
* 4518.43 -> 12.8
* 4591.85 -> 14.6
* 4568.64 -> 15.2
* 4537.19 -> 12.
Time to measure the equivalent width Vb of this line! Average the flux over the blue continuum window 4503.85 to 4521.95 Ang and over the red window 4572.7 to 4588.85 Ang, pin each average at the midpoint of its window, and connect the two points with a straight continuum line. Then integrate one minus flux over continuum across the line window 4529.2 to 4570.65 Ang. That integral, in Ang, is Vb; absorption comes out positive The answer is 3.6 Ang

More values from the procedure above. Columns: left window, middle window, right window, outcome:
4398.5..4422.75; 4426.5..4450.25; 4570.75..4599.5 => -0.90 Ang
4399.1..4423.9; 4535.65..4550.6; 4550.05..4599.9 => 1.02 Ang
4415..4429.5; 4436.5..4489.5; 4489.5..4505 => 0.51 Ang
